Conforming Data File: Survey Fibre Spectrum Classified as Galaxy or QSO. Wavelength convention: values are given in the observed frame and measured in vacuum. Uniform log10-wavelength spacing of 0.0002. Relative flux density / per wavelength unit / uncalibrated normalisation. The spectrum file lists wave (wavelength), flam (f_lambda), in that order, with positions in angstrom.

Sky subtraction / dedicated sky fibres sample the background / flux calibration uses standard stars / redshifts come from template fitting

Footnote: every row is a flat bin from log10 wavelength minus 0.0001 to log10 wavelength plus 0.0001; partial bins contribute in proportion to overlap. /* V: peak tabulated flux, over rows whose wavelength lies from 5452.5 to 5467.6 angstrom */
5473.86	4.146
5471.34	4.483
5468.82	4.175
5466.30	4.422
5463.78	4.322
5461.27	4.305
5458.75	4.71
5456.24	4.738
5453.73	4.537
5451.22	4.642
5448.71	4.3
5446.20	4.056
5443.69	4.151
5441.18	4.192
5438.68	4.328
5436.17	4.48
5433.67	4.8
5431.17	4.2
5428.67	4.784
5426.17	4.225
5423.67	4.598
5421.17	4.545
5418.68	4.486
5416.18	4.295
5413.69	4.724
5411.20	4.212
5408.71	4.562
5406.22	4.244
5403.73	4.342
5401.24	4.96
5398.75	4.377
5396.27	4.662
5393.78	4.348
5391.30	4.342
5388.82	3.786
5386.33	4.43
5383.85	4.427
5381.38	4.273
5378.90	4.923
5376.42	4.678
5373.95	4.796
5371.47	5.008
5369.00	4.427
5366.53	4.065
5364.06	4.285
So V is 4.738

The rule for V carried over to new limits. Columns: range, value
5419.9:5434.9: 4.8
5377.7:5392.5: 4.923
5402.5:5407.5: 4.342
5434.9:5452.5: 4.642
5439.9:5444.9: 4.192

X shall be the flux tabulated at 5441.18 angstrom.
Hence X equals 4.192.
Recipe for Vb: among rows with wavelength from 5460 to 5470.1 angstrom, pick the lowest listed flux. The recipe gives 4.175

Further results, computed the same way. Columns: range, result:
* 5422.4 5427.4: 4.225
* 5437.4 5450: 4.056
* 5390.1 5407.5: 4.244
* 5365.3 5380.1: 4.065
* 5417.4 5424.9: 4.486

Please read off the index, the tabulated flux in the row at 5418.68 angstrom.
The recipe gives 4.486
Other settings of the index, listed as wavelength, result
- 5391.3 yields 4.342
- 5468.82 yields 4.175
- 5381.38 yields 4.273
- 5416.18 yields 4.295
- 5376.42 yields 4.678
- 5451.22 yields 4.642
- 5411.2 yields 4.212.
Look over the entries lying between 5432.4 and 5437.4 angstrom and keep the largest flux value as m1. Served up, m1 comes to 4.8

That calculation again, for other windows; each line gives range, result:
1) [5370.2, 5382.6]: 5.008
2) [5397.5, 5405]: 4.96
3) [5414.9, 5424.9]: 4.598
